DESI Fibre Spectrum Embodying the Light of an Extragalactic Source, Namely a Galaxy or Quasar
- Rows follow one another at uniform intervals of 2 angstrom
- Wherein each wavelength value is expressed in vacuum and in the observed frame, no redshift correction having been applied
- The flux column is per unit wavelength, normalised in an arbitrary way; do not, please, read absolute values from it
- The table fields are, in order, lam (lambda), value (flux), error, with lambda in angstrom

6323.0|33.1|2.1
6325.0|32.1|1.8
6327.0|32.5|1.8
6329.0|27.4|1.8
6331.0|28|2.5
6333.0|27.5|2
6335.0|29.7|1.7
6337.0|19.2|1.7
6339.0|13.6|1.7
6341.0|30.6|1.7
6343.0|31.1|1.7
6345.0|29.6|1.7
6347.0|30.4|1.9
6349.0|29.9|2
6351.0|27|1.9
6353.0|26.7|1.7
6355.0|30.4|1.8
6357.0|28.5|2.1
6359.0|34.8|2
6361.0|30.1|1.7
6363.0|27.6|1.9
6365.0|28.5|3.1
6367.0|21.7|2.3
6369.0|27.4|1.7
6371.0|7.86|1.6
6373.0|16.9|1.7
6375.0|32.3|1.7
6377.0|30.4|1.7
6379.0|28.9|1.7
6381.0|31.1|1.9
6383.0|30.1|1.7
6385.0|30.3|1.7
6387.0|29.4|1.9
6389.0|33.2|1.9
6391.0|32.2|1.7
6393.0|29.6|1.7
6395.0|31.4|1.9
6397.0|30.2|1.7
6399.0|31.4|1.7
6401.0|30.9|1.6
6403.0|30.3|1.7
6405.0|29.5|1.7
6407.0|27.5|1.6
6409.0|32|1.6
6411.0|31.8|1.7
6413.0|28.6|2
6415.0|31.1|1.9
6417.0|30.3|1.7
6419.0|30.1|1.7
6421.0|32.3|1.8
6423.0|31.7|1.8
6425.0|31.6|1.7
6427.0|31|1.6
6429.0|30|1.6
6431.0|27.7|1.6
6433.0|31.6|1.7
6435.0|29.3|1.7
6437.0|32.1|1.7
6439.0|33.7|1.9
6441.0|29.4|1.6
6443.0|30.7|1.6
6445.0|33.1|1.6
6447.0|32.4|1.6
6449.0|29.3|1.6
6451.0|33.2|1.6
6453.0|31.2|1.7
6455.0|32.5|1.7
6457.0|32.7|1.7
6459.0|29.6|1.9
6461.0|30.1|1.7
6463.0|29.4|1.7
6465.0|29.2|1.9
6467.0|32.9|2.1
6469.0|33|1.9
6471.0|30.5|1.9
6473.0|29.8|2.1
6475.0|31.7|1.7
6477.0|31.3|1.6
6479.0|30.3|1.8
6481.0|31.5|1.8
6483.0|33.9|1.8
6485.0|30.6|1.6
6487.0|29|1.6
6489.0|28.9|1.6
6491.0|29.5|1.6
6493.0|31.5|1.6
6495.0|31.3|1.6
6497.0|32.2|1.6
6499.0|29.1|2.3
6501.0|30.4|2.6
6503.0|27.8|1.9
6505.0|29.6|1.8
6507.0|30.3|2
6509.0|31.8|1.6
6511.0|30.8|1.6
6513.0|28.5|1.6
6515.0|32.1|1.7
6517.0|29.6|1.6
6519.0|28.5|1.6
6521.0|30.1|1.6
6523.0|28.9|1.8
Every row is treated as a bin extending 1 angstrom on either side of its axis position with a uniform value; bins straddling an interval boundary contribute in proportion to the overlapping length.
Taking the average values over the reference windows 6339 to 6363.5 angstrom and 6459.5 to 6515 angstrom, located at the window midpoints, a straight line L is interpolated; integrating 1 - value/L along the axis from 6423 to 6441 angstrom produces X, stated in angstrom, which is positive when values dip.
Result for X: -0.5 angstrom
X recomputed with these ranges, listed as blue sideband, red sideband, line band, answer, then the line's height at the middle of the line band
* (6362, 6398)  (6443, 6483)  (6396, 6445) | -2.0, 29.5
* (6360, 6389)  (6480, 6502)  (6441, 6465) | -1.4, 29.5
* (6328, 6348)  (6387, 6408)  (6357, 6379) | 2.0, 28.7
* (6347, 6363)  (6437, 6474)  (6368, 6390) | 2.1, 30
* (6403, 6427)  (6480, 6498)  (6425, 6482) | -0.5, 30.8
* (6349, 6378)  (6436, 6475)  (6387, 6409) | -1.8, 28.3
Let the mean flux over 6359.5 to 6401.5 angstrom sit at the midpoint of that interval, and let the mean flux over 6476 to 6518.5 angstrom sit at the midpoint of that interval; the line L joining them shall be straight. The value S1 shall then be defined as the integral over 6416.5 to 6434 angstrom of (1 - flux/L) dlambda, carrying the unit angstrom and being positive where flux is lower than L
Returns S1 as -0.99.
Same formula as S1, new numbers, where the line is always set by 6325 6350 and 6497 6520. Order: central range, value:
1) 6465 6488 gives -1.3 angstrom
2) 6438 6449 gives -1.0 angstrom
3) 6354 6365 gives -0.9 angstrom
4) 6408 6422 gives -1.1 angstrom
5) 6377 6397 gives -1.6 angstrom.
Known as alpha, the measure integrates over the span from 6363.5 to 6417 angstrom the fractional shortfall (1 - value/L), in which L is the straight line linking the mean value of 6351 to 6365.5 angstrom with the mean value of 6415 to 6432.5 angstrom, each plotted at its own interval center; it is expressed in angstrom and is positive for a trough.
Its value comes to 2.4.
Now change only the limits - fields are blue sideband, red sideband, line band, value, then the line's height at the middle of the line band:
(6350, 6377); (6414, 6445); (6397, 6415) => -0.6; 29.3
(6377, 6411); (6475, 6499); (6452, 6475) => -0.2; 30.8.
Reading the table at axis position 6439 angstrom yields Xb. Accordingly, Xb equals 33.7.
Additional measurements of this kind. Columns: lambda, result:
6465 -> 29.2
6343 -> 31.1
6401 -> 30.9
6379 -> 28.9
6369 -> 27.4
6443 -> 30.7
